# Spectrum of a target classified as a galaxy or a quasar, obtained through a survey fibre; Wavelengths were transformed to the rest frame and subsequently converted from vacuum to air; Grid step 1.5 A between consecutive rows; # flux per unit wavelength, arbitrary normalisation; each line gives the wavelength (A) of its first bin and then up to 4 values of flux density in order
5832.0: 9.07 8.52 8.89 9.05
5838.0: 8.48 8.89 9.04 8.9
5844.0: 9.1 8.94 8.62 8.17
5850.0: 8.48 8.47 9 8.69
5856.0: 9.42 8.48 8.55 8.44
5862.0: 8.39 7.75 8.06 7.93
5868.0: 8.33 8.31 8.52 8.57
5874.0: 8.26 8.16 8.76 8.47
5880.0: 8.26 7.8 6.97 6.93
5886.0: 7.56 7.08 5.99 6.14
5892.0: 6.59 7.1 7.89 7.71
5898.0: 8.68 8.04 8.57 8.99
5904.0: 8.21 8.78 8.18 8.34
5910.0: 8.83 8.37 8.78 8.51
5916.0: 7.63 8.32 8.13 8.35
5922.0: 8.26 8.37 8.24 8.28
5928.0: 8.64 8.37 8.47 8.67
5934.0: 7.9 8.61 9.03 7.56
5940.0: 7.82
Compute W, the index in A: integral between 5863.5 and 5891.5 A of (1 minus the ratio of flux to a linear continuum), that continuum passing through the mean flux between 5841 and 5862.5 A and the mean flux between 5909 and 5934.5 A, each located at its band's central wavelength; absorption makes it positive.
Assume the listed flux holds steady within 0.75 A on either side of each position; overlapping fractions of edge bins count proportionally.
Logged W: 2.6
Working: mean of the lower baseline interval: 8.71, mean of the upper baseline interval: 8.36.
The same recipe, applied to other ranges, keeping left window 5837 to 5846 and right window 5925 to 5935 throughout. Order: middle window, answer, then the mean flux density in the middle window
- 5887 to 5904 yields 2.0 A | 7.56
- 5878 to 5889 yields 1.5 A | 7.45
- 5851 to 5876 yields 1.0 A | 8.43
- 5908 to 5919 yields 0.1 A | 8.38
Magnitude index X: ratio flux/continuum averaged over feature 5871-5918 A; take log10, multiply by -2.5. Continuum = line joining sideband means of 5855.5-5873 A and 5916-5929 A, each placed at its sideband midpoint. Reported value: 0.05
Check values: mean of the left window 8.38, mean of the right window 8.28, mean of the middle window 7.96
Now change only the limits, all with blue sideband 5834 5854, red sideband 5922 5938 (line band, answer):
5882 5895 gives 0.24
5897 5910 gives 0.01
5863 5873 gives 0.06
